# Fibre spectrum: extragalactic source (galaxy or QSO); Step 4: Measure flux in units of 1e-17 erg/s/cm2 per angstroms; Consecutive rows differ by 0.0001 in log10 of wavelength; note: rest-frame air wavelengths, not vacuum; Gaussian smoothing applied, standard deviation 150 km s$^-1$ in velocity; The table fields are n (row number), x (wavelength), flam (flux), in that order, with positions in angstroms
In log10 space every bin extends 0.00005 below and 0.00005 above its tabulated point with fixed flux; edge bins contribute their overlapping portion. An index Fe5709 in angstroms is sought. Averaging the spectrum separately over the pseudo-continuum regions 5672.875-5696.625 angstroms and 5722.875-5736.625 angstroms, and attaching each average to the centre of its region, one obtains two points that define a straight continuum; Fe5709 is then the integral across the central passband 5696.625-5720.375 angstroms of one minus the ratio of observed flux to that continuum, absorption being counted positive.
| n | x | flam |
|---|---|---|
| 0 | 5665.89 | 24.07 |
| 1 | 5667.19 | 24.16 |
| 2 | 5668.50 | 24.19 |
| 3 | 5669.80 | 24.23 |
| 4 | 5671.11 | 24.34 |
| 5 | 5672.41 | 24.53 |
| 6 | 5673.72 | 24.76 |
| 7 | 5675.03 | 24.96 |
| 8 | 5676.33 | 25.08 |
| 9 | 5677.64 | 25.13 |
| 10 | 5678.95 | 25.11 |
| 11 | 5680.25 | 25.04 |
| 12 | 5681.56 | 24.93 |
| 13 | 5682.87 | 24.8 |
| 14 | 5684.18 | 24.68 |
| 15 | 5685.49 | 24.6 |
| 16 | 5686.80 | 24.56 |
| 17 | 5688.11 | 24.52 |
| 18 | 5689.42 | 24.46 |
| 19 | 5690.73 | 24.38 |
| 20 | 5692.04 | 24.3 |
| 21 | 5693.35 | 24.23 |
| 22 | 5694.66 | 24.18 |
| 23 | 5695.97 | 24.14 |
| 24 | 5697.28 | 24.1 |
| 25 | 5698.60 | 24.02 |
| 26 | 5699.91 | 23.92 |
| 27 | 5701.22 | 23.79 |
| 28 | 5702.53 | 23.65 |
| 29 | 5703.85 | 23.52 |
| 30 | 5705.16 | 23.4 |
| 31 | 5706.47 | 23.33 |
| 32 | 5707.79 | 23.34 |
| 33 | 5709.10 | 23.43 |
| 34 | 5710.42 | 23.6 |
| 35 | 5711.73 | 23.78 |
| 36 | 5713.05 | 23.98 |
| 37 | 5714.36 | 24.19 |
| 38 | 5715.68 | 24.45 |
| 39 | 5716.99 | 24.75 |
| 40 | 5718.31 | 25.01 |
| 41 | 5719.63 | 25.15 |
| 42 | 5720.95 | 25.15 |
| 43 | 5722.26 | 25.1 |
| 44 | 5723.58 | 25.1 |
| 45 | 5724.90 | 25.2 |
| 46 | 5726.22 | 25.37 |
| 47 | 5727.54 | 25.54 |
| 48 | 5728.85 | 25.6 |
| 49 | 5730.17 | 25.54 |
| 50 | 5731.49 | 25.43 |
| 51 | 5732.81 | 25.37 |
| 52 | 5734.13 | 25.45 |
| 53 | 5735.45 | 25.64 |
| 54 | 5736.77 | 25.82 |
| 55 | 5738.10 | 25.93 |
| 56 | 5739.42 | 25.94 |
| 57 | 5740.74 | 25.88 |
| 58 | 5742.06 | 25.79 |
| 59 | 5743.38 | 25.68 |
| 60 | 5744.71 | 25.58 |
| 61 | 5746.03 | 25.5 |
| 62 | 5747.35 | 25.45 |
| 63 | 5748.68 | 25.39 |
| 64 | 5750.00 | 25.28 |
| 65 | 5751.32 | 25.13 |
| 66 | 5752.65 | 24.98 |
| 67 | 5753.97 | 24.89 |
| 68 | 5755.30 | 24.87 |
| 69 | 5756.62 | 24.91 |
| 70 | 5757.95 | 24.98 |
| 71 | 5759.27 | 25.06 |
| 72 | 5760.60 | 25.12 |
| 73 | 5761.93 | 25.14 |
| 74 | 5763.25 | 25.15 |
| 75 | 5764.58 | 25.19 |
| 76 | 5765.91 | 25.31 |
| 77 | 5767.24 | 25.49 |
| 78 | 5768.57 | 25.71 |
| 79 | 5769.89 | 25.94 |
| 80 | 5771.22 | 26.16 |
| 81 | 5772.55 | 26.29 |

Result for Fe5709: 1.0 angstroms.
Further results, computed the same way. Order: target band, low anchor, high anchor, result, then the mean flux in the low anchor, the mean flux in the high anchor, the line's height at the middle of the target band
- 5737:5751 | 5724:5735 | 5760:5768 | -0.16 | 25.4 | 25.2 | 25.3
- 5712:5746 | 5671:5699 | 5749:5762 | -0.57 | 24.6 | 25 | 24.9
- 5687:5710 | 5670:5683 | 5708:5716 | 0.29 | 24.8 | 23.9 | 24.2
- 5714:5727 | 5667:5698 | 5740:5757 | 0.02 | 24.6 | 25.4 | 25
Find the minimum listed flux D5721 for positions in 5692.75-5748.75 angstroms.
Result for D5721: 23.33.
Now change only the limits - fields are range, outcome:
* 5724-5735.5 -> 25.2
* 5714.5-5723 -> 24.45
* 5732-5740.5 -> 25.37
